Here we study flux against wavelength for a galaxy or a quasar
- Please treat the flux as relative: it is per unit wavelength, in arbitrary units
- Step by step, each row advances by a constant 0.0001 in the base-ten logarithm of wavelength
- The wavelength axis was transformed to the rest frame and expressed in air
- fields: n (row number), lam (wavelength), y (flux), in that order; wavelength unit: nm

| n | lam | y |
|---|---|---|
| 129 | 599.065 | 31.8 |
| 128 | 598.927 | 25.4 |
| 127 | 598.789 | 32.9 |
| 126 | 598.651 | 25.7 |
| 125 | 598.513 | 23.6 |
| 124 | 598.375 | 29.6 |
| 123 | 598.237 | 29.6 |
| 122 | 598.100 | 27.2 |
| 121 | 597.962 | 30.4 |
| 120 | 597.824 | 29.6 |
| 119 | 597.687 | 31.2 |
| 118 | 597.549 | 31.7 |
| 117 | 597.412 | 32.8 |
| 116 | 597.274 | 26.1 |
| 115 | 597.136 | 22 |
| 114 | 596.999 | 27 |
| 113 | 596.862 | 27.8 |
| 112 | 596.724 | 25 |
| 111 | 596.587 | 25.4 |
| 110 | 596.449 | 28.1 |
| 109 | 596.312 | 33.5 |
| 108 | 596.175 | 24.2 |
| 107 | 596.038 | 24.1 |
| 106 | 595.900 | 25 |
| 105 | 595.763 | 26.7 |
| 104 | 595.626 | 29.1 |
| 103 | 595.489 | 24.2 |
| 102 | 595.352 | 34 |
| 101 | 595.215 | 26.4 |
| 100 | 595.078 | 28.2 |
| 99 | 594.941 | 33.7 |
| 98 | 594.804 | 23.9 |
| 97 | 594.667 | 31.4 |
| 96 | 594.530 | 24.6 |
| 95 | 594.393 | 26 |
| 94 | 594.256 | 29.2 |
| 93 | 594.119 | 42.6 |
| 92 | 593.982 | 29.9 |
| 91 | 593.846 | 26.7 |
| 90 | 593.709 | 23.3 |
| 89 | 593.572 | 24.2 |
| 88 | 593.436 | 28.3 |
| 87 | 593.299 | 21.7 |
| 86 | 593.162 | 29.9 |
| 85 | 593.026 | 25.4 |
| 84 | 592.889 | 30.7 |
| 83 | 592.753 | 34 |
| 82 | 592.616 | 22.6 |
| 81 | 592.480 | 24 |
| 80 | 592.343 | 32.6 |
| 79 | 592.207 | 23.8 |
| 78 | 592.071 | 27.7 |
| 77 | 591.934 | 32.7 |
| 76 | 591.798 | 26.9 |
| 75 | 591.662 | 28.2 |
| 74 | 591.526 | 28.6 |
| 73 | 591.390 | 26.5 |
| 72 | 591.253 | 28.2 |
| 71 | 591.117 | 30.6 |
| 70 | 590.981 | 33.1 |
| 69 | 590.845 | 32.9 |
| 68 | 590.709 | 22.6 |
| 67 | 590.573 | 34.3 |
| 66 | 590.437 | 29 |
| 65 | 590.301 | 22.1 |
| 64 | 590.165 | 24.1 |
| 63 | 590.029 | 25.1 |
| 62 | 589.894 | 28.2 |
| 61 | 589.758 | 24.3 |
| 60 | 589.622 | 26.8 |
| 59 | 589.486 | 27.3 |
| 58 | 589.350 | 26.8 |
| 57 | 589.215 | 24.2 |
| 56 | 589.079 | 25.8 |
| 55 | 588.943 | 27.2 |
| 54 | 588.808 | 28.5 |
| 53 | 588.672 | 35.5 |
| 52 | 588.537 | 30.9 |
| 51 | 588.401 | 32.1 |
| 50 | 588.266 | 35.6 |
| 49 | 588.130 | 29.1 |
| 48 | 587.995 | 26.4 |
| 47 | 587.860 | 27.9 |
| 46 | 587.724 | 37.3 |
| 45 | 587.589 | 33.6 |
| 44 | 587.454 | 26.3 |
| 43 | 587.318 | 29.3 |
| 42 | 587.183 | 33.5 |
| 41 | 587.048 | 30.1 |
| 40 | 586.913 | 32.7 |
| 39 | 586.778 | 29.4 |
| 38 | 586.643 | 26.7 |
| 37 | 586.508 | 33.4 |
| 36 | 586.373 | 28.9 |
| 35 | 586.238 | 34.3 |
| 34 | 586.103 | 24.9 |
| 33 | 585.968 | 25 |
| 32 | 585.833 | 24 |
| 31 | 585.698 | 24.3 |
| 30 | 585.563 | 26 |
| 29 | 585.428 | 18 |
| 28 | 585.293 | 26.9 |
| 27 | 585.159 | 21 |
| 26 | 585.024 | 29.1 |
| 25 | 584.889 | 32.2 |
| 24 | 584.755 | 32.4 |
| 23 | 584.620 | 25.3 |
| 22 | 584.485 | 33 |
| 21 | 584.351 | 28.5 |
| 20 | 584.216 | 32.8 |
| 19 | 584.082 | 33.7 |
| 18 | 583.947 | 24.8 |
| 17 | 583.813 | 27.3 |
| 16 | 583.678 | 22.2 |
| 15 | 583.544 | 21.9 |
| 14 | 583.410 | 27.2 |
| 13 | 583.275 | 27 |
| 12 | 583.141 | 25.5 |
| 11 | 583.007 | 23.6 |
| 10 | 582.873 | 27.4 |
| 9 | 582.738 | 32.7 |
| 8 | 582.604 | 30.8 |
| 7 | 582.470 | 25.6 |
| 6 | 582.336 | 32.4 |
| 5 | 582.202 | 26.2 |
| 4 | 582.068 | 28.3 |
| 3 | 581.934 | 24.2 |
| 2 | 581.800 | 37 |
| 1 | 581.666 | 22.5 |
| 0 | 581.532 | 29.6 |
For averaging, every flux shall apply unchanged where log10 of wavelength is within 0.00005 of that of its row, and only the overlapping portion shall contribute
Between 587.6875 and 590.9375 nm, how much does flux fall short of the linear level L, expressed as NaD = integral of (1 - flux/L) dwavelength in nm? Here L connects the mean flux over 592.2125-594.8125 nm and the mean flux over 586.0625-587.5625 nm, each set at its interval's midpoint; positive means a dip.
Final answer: 0.10 nm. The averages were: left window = 30.2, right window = 27.9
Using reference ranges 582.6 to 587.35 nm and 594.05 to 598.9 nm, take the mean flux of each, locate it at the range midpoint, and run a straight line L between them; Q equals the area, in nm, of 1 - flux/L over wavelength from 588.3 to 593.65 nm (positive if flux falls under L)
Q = 0.04 nm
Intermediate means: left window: 27.9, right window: 28.3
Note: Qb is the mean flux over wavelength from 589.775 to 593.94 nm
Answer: 27.6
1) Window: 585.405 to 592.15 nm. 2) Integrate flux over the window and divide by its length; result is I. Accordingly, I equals 28.6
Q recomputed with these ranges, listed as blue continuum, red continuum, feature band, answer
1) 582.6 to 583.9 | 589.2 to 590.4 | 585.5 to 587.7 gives -0.27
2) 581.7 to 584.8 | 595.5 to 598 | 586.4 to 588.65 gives -0.24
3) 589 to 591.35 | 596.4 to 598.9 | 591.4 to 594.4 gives -0.06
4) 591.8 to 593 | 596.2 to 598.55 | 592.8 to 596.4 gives 0.04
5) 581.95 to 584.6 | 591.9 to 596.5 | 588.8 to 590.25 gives 0.10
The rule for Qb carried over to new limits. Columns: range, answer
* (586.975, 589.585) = 29.8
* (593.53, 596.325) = 28.1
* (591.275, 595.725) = 28.1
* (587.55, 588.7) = 31.9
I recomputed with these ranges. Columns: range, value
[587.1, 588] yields 30.9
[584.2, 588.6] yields 29.1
